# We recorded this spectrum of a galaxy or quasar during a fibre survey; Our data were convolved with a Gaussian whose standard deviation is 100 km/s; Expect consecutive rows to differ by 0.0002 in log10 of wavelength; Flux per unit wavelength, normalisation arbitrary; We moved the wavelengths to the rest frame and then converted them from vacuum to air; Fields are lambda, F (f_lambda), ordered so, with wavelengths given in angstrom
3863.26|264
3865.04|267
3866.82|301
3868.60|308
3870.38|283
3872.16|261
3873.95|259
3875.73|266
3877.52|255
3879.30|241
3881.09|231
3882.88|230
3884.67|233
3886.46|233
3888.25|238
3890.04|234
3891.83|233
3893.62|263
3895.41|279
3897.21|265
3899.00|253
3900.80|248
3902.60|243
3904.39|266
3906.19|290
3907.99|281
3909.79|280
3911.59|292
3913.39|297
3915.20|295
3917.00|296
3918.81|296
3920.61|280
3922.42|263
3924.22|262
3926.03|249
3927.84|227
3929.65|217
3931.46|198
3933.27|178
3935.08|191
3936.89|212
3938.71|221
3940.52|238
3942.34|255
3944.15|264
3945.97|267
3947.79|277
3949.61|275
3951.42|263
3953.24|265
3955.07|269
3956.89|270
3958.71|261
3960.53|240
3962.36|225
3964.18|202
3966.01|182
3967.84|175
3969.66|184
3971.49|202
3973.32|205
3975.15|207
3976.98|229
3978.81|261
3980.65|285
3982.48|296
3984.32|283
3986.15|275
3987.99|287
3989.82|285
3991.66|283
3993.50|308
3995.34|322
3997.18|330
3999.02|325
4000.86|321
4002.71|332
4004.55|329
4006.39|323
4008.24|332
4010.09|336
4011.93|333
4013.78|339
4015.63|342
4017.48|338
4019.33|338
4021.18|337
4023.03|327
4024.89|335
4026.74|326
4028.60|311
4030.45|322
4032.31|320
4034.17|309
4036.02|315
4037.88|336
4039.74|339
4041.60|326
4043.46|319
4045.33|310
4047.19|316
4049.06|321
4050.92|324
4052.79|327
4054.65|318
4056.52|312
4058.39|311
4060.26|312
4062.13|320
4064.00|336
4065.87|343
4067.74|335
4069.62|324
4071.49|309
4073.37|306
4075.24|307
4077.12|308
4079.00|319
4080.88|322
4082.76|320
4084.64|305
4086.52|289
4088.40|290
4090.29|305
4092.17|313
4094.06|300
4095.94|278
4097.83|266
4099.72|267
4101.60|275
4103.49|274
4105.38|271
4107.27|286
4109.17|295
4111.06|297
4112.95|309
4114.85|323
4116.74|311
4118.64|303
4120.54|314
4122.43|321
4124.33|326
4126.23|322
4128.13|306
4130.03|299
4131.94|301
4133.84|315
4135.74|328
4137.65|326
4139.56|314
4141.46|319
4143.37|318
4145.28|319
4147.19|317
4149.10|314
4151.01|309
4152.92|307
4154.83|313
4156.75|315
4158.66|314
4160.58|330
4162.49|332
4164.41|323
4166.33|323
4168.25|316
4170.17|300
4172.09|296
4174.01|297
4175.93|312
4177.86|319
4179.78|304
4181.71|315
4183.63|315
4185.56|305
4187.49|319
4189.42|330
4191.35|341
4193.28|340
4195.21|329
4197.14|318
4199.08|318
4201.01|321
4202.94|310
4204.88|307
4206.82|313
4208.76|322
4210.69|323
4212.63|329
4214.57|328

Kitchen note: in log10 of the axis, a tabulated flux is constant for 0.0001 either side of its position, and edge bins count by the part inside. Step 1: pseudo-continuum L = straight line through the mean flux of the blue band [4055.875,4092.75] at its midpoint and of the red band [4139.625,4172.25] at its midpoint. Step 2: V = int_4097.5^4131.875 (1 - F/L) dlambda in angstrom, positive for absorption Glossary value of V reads 1.79 angstrom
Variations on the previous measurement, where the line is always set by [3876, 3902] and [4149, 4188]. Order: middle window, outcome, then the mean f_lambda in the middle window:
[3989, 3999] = -1.3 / 307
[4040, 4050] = -1.3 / 320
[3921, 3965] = 2.9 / 242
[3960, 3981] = 4.1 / 214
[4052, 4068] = -2.0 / 323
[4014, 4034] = -3.7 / 329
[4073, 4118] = -0.3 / 297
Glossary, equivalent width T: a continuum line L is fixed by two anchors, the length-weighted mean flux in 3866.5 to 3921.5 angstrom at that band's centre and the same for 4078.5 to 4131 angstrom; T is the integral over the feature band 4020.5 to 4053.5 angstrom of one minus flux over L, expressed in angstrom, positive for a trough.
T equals -3.9 angstrom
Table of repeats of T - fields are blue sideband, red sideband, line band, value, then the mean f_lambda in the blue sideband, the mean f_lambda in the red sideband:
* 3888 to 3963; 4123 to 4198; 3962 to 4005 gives 1.15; 255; 317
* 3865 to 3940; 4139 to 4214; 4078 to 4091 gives -0.48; 255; 317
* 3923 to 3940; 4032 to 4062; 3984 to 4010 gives -3.29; 219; 320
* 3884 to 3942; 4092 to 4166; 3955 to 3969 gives 2.09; 252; 307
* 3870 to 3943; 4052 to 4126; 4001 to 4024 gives -4.05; 252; 306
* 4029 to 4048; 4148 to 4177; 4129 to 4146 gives -0.02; 321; 313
